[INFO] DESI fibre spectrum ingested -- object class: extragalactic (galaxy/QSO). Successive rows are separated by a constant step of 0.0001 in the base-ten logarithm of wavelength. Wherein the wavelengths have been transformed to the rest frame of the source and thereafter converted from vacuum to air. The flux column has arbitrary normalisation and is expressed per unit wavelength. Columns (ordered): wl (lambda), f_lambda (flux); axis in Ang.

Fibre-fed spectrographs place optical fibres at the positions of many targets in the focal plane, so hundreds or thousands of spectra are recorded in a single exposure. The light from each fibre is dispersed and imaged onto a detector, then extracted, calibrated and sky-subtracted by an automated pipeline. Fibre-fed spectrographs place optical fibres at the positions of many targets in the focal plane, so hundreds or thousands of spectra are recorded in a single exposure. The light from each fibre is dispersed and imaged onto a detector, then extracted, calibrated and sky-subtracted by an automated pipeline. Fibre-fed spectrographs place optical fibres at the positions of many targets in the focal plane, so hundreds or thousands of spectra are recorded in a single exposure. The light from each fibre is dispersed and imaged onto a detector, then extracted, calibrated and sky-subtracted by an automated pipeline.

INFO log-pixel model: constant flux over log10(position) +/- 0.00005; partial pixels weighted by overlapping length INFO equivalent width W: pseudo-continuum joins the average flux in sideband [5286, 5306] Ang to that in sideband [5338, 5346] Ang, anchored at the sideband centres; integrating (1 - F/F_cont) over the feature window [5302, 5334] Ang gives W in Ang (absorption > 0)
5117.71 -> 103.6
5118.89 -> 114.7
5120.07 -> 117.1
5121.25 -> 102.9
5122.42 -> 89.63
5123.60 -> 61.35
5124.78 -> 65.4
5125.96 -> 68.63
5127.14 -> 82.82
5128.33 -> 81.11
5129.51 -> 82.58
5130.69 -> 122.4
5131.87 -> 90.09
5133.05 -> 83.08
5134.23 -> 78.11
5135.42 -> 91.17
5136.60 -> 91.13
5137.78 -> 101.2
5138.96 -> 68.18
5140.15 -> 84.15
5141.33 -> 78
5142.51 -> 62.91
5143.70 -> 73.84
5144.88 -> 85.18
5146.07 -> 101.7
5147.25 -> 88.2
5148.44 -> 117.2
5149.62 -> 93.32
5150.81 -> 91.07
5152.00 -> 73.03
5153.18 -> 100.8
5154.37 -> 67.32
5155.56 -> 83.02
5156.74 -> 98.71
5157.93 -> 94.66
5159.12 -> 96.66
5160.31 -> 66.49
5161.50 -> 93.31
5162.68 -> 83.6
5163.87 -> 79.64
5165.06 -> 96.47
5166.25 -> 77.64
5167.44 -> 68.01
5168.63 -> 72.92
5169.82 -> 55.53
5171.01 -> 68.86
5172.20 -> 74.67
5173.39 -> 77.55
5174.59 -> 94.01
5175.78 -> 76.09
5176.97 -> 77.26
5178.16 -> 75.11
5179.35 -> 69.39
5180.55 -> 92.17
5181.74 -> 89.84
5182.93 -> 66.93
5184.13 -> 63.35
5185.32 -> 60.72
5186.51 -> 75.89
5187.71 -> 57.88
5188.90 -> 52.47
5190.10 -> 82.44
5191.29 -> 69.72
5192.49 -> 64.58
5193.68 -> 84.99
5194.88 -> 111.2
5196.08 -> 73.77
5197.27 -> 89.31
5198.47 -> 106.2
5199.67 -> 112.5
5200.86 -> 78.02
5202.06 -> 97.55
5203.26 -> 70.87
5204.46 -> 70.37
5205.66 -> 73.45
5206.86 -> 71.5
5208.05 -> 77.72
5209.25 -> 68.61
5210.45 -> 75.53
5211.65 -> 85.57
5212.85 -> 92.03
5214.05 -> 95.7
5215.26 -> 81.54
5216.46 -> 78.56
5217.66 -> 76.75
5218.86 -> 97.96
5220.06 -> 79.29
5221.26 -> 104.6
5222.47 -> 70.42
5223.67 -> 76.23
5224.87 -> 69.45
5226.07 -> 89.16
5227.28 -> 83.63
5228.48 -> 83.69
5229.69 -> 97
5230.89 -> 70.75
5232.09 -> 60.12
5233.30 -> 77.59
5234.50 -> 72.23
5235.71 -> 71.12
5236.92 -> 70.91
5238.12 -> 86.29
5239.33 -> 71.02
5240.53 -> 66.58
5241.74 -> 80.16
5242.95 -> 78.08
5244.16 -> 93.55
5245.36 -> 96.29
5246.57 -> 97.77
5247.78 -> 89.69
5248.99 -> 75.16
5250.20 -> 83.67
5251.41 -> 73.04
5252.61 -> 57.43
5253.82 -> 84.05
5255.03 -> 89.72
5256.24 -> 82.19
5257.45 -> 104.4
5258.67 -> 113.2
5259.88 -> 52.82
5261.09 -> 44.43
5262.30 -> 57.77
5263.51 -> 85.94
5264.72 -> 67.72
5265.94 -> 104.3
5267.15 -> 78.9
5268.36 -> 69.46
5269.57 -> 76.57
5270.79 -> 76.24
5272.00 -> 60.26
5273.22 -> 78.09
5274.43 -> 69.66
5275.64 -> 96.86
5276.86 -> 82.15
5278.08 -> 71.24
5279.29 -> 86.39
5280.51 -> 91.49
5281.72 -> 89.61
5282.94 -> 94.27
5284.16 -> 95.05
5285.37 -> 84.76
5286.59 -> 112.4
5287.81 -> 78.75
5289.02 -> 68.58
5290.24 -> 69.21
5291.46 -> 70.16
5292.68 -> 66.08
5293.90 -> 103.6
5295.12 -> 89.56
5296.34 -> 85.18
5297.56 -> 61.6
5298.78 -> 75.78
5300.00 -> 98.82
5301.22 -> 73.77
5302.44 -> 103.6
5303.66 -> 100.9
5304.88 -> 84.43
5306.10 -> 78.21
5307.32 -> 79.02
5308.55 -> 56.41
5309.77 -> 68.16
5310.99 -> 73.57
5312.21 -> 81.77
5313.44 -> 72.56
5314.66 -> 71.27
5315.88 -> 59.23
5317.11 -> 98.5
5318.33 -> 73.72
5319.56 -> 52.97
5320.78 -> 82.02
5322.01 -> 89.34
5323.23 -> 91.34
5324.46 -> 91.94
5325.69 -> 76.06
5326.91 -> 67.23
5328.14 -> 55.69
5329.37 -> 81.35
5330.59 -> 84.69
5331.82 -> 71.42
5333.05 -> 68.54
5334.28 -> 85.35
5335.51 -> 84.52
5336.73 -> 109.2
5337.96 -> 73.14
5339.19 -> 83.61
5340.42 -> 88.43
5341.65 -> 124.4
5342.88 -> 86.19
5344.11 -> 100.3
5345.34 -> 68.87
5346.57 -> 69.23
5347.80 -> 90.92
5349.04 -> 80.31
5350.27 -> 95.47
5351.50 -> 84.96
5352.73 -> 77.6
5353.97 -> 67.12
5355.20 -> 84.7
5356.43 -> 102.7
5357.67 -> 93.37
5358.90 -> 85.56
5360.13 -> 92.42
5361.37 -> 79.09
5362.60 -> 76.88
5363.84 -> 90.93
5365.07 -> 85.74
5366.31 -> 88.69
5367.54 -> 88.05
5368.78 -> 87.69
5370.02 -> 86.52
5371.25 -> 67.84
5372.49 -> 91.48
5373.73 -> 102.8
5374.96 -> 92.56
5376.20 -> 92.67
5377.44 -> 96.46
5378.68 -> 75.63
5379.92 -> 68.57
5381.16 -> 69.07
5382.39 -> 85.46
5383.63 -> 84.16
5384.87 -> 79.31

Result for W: 3.5 Ang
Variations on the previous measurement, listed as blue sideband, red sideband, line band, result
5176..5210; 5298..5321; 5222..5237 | 0.27 Ang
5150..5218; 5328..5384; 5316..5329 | 1.06 Ang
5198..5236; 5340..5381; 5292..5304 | -0.14 Ang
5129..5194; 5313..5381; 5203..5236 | 0.94 Ang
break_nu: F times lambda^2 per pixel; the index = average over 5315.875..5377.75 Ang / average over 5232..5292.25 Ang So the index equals 1.1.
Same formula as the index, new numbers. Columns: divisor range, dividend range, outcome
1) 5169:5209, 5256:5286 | 1.07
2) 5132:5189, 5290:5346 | 1.06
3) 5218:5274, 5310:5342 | 1.04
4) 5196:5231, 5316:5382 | 1.06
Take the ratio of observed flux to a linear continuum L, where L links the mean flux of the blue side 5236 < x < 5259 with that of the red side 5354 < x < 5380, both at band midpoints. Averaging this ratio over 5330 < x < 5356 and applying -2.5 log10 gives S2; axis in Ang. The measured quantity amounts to 0.02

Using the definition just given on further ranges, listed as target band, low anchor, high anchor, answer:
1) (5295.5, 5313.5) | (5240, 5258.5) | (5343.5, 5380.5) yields 0.065 mag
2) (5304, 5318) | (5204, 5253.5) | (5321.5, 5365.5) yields 0.106 mag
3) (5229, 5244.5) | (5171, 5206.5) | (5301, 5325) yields 0.036 mag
